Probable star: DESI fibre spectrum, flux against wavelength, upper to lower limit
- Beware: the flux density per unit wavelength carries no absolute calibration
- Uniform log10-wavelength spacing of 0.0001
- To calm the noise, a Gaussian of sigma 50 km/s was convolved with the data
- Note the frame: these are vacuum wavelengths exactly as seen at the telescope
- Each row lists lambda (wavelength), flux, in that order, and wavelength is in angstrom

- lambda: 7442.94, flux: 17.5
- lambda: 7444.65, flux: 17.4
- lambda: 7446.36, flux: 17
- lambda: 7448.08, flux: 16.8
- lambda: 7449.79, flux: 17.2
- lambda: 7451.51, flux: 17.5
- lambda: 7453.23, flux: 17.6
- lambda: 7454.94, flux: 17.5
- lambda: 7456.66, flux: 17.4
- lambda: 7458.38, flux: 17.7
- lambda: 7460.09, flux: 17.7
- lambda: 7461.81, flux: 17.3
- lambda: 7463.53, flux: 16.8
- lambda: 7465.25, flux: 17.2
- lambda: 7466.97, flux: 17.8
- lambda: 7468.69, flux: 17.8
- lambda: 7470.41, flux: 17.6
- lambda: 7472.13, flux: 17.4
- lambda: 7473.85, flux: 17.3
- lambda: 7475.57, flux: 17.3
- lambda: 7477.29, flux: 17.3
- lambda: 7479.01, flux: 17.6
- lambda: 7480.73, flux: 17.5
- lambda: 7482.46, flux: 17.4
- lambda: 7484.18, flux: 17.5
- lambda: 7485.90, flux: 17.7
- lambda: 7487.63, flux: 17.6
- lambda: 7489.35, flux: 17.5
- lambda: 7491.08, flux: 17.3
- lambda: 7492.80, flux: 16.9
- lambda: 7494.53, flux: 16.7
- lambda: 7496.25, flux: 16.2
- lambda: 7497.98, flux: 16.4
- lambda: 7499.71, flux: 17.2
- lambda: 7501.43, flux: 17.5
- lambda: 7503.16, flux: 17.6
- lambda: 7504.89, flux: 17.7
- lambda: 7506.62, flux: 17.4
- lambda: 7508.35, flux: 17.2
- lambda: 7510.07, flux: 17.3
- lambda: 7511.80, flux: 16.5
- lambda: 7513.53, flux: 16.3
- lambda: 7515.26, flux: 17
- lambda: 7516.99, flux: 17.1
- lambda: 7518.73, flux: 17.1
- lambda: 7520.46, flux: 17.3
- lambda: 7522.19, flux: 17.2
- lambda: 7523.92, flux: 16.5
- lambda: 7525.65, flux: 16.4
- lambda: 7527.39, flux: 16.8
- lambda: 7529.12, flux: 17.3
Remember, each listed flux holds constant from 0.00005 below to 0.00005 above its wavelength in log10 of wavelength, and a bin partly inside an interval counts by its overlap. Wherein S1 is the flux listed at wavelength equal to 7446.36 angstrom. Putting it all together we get 17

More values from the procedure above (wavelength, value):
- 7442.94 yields 17.5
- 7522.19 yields 17.2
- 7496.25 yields 16.2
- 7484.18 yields 17.5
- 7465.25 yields 17.2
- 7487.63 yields 17.6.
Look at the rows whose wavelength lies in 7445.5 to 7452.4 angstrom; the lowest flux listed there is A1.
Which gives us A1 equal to 16.8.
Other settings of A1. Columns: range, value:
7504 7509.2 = 17.2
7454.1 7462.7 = 17.3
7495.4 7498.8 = 16.2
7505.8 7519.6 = 16.3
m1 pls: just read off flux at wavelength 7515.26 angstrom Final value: 17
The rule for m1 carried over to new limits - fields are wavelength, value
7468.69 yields 17.8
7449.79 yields 17.2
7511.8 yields 16.5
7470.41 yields 17.6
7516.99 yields 17.1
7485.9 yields 17.7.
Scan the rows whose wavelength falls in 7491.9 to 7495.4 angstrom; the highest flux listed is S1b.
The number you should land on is 16.9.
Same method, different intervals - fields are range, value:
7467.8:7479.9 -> 17.8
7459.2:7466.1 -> 17.7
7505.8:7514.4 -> 17.4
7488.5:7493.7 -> 17.5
